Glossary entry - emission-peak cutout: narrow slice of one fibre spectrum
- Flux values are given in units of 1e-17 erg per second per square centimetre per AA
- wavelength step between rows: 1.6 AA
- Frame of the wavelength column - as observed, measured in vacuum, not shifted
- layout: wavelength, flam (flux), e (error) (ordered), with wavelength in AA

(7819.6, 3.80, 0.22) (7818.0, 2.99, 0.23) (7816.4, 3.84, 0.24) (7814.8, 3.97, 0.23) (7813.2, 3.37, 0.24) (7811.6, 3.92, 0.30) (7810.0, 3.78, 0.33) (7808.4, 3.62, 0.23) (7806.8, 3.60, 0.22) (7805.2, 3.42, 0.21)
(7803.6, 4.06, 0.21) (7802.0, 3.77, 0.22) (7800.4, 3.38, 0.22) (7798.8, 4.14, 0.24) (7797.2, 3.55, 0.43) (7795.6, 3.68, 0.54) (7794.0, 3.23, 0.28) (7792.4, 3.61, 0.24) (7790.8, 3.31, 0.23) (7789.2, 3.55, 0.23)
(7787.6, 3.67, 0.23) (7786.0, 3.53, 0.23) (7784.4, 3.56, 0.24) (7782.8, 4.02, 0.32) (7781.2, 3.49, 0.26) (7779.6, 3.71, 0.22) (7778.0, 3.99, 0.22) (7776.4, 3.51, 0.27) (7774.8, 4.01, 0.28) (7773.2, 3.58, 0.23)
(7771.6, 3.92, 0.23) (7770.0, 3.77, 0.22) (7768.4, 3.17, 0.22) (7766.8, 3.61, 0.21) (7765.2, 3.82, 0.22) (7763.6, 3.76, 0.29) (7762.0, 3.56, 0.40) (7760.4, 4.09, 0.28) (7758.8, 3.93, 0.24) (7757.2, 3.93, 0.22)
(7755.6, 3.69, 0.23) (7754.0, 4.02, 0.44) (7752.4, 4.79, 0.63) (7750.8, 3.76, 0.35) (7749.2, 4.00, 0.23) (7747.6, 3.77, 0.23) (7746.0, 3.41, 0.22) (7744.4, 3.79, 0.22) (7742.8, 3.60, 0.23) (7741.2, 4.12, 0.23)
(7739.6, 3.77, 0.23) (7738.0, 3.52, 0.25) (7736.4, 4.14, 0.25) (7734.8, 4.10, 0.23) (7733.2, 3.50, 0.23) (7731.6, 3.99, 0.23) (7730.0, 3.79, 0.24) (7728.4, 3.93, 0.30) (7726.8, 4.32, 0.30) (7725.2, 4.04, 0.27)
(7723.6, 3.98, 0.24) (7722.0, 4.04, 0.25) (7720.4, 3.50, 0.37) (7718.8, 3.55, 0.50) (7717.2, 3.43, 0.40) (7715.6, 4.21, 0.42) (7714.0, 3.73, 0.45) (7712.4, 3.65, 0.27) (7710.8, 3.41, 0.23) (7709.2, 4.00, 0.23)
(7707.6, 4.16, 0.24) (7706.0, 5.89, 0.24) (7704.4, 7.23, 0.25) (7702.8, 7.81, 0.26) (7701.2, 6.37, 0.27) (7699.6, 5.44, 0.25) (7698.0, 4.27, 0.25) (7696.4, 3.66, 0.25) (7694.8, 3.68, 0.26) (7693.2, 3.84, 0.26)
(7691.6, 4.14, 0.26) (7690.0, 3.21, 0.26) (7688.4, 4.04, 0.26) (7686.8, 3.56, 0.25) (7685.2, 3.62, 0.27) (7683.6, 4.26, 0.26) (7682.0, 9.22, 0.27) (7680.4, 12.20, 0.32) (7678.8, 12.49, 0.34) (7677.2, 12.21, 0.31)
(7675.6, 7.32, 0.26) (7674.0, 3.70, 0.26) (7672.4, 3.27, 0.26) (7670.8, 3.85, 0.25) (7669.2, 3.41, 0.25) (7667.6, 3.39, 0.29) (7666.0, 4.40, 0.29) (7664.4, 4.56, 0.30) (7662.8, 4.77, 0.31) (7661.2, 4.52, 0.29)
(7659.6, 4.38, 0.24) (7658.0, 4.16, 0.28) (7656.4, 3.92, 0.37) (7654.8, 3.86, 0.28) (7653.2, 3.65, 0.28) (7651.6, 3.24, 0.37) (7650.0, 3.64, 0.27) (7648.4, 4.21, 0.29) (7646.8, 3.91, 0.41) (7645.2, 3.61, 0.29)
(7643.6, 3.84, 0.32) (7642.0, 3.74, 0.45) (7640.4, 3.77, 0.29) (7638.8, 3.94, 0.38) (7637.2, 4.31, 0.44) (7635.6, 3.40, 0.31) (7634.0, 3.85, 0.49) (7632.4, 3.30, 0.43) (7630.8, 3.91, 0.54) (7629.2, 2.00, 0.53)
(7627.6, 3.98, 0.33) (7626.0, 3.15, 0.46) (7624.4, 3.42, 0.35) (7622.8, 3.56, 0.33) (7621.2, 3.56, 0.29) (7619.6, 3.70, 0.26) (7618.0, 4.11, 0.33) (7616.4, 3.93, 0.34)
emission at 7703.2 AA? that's [N II]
